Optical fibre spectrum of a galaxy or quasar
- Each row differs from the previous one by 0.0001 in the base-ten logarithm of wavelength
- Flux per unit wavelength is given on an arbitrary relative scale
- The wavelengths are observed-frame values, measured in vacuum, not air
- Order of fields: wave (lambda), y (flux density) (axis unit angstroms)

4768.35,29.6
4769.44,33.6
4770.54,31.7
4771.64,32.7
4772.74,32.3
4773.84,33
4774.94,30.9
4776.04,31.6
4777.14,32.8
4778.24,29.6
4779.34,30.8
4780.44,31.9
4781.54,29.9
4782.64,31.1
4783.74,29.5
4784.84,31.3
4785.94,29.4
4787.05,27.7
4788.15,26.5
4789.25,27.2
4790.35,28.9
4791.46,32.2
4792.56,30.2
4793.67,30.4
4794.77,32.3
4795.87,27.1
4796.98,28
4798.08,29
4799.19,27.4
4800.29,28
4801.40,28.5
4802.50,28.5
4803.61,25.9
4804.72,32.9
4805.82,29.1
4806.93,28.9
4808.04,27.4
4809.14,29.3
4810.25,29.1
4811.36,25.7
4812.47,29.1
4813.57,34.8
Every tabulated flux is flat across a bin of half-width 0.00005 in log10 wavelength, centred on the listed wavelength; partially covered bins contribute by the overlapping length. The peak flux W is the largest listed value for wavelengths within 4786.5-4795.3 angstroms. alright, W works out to 32.3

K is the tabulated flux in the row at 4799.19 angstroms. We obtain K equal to 27.4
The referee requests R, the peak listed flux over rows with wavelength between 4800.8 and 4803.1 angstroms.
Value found 28.5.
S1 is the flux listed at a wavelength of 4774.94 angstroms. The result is 30.9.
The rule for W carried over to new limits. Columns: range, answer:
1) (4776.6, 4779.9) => 32.8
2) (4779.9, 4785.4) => 31.9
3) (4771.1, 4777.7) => 33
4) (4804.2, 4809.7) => 32.9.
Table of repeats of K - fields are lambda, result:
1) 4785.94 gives 29.4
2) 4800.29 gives 28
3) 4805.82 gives 29.1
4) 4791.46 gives 32.2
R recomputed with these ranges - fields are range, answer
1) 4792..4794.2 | 30.4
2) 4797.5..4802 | 29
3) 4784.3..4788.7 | 31.3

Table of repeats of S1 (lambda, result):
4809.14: 29.3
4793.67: 30.4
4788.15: 26.5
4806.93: 28.9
